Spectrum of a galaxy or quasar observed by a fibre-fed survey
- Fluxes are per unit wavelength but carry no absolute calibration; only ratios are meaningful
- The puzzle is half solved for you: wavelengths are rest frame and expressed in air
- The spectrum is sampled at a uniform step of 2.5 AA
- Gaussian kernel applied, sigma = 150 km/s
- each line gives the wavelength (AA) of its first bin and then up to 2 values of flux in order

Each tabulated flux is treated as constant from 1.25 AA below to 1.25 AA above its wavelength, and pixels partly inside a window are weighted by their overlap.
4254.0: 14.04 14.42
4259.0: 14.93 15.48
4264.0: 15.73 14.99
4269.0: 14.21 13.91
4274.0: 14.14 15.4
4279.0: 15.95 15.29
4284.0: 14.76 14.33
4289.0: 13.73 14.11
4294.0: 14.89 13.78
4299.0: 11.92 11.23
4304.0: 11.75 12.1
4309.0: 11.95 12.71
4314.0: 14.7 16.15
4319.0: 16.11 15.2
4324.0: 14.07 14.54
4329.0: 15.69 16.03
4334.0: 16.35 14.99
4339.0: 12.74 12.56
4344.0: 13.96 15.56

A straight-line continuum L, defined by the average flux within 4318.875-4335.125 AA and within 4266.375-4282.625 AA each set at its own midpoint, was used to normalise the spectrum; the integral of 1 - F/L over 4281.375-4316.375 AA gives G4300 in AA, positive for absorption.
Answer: 3.9 AA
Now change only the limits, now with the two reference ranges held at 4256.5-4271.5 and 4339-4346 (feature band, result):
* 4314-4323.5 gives -1.1 AA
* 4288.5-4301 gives 0.7 AA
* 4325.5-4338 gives -1.7 AA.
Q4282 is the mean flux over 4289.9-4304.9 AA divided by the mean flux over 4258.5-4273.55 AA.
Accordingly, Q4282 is 0.88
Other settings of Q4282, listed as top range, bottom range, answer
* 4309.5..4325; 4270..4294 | 1.00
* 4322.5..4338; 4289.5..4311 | 1.19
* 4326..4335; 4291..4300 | 1.15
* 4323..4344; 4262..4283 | 0.97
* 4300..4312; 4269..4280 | 0.81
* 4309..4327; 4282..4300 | 1.04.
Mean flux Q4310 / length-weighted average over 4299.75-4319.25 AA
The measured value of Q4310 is 13.2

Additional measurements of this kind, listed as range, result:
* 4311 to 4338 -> 15.2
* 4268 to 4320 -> 13.9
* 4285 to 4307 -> 13.1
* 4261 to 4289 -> 14.9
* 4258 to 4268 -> 15.3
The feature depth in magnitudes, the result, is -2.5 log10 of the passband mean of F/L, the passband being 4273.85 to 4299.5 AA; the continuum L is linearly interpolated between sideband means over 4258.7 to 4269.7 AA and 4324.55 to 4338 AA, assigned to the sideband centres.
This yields 0.054 mag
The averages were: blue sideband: 15.1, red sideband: 15.4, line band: 14.5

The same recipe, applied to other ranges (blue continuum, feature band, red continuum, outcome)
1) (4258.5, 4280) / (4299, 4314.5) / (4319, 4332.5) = 0.23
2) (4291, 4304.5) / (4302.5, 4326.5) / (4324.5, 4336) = 0.03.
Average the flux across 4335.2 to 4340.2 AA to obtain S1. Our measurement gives 13.9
